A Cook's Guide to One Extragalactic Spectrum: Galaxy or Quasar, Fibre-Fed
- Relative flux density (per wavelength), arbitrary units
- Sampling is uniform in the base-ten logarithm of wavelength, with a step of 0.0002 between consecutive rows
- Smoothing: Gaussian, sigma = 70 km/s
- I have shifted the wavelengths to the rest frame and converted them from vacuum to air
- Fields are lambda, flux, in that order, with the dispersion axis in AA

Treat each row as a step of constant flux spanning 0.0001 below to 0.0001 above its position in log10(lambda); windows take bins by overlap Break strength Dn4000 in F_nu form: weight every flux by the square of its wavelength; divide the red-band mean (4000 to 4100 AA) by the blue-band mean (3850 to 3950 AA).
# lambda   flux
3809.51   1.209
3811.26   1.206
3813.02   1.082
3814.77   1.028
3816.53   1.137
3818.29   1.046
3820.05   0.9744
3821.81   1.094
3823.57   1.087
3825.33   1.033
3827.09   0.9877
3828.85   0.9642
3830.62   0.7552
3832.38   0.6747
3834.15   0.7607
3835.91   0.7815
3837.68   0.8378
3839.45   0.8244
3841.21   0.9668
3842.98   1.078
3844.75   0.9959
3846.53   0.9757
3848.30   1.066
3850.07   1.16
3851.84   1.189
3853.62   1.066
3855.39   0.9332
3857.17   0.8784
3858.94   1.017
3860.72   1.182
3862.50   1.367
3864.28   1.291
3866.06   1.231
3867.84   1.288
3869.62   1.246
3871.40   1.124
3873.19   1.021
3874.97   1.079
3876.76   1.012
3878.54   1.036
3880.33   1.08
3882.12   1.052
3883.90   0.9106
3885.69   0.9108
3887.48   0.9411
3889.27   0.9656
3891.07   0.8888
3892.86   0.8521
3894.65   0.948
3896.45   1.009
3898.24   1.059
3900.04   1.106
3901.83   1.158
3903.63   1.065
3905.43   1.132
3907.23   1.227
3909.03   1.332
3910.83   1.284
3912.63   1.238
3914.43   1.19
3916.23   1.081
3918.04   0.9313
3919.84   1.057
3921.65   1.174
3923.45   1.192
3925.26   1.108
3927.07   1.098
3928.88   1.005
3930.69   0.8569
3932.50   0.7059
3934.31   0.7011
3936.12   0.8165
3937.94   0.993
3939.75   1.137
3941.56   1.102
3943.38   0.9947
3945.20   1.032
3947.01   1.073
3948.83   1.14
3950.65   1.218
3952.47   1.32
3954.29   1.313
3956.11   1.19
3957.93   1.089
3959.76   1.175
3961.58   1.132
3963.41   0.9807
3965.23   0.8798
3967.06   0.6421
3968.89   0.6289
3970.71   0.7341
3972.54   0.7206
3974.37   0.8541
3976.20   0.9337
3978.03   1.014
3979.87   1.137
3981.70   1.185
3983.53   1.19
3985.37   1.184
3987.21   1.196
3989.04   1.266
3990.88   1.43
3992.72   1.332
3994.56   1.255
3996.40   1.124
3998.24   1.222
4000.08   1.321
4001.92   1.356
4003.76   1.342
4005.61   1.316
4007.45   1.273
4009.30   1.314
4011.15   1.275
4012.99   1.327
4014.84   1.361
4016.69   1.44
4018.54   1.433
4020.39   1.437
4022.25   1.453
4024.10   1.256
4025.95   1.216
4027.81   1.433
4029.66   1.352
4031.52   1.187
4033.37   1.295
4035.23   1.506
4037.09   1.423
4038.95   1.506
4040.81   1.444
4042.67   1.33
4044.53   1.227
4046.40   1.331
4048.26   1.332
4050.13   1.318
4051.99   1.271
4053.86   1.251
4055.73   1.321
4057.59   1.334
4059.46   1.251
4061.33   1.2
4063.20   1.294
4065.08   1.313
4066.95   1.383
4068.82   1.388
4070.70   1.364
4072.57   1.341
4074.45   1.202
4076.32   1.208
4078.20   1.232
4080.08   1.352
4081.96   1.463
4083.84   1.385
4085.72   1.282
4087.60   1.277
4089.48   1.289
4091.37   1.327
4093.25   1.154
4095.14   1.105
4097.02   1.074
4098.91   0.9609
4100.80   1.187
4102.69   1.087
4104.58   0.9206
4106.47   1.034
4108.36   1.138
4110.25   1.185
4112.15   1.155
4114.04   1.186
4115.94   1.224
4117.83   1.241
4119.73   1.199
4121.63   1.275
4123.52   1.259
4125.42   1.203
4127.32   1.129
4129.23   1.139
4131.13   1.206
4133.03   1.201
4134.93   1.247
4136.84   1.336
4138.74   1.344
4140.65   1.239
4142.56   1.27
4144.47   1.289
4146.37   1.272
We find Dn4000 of 1.33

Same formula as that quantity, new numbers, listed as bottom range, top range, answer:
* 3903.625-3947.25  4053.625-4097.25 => 1.31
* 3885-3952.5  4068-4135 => 1.26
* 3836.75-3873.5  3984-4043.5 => 1.33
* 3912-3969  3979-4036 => 1.29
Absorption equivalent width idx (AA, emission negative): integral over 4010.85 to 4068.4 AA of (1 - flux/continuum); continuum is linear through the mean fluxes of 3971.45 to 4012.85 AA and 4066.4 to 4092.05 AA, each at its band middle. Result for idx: -3.6 AA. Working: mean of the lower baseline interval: 1.19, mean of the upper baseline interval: 1.32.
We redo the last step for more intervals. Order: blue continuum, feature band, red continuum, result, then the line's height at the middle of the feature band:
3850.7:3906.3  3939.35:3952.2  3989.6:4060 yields 0.86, 1.19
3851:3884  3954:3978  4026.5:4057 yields 5.88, 1.24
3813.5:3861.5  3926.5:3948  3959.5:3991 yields 0.83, 0.997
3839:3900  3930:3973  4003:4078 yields 7.20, 1.18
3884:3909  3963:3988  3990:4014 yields 5.81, 1.23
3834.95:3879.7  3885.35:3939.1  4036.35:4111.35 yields 3.80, 1.12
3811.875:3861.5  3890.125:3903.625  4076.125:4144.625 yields 0.37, 1.03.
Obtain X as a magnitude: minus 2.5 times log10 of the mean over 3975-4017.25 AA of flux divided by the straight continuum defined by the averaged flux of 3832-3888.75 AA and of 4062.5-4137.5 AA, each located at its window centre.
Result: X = -0.10 mag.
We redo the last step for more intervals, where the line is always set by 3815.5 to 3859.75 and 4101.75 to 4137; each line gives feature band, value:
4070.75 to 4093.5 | -0.136 mag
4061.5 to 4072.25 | -0.177 mag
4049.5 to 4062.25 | -0.135 mag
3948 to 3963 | -0.129 mag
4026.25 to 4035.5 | -0.200 mag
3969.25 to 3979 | 0.262 mag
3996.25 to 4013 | -0.184 mag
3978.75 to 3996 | -0.146 mag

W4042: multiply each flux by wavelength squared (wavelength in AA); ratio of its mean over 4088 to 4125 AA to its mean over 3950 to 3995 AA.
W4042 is 1.15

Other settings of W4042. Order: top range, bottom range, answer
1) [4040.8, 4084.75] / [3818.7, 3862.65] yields 1.50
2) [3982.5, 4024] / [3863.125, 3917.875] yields 1.27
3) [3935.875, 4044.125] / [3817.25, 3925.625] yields 1.21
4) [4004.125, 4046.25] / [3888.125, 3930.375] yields 1.32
